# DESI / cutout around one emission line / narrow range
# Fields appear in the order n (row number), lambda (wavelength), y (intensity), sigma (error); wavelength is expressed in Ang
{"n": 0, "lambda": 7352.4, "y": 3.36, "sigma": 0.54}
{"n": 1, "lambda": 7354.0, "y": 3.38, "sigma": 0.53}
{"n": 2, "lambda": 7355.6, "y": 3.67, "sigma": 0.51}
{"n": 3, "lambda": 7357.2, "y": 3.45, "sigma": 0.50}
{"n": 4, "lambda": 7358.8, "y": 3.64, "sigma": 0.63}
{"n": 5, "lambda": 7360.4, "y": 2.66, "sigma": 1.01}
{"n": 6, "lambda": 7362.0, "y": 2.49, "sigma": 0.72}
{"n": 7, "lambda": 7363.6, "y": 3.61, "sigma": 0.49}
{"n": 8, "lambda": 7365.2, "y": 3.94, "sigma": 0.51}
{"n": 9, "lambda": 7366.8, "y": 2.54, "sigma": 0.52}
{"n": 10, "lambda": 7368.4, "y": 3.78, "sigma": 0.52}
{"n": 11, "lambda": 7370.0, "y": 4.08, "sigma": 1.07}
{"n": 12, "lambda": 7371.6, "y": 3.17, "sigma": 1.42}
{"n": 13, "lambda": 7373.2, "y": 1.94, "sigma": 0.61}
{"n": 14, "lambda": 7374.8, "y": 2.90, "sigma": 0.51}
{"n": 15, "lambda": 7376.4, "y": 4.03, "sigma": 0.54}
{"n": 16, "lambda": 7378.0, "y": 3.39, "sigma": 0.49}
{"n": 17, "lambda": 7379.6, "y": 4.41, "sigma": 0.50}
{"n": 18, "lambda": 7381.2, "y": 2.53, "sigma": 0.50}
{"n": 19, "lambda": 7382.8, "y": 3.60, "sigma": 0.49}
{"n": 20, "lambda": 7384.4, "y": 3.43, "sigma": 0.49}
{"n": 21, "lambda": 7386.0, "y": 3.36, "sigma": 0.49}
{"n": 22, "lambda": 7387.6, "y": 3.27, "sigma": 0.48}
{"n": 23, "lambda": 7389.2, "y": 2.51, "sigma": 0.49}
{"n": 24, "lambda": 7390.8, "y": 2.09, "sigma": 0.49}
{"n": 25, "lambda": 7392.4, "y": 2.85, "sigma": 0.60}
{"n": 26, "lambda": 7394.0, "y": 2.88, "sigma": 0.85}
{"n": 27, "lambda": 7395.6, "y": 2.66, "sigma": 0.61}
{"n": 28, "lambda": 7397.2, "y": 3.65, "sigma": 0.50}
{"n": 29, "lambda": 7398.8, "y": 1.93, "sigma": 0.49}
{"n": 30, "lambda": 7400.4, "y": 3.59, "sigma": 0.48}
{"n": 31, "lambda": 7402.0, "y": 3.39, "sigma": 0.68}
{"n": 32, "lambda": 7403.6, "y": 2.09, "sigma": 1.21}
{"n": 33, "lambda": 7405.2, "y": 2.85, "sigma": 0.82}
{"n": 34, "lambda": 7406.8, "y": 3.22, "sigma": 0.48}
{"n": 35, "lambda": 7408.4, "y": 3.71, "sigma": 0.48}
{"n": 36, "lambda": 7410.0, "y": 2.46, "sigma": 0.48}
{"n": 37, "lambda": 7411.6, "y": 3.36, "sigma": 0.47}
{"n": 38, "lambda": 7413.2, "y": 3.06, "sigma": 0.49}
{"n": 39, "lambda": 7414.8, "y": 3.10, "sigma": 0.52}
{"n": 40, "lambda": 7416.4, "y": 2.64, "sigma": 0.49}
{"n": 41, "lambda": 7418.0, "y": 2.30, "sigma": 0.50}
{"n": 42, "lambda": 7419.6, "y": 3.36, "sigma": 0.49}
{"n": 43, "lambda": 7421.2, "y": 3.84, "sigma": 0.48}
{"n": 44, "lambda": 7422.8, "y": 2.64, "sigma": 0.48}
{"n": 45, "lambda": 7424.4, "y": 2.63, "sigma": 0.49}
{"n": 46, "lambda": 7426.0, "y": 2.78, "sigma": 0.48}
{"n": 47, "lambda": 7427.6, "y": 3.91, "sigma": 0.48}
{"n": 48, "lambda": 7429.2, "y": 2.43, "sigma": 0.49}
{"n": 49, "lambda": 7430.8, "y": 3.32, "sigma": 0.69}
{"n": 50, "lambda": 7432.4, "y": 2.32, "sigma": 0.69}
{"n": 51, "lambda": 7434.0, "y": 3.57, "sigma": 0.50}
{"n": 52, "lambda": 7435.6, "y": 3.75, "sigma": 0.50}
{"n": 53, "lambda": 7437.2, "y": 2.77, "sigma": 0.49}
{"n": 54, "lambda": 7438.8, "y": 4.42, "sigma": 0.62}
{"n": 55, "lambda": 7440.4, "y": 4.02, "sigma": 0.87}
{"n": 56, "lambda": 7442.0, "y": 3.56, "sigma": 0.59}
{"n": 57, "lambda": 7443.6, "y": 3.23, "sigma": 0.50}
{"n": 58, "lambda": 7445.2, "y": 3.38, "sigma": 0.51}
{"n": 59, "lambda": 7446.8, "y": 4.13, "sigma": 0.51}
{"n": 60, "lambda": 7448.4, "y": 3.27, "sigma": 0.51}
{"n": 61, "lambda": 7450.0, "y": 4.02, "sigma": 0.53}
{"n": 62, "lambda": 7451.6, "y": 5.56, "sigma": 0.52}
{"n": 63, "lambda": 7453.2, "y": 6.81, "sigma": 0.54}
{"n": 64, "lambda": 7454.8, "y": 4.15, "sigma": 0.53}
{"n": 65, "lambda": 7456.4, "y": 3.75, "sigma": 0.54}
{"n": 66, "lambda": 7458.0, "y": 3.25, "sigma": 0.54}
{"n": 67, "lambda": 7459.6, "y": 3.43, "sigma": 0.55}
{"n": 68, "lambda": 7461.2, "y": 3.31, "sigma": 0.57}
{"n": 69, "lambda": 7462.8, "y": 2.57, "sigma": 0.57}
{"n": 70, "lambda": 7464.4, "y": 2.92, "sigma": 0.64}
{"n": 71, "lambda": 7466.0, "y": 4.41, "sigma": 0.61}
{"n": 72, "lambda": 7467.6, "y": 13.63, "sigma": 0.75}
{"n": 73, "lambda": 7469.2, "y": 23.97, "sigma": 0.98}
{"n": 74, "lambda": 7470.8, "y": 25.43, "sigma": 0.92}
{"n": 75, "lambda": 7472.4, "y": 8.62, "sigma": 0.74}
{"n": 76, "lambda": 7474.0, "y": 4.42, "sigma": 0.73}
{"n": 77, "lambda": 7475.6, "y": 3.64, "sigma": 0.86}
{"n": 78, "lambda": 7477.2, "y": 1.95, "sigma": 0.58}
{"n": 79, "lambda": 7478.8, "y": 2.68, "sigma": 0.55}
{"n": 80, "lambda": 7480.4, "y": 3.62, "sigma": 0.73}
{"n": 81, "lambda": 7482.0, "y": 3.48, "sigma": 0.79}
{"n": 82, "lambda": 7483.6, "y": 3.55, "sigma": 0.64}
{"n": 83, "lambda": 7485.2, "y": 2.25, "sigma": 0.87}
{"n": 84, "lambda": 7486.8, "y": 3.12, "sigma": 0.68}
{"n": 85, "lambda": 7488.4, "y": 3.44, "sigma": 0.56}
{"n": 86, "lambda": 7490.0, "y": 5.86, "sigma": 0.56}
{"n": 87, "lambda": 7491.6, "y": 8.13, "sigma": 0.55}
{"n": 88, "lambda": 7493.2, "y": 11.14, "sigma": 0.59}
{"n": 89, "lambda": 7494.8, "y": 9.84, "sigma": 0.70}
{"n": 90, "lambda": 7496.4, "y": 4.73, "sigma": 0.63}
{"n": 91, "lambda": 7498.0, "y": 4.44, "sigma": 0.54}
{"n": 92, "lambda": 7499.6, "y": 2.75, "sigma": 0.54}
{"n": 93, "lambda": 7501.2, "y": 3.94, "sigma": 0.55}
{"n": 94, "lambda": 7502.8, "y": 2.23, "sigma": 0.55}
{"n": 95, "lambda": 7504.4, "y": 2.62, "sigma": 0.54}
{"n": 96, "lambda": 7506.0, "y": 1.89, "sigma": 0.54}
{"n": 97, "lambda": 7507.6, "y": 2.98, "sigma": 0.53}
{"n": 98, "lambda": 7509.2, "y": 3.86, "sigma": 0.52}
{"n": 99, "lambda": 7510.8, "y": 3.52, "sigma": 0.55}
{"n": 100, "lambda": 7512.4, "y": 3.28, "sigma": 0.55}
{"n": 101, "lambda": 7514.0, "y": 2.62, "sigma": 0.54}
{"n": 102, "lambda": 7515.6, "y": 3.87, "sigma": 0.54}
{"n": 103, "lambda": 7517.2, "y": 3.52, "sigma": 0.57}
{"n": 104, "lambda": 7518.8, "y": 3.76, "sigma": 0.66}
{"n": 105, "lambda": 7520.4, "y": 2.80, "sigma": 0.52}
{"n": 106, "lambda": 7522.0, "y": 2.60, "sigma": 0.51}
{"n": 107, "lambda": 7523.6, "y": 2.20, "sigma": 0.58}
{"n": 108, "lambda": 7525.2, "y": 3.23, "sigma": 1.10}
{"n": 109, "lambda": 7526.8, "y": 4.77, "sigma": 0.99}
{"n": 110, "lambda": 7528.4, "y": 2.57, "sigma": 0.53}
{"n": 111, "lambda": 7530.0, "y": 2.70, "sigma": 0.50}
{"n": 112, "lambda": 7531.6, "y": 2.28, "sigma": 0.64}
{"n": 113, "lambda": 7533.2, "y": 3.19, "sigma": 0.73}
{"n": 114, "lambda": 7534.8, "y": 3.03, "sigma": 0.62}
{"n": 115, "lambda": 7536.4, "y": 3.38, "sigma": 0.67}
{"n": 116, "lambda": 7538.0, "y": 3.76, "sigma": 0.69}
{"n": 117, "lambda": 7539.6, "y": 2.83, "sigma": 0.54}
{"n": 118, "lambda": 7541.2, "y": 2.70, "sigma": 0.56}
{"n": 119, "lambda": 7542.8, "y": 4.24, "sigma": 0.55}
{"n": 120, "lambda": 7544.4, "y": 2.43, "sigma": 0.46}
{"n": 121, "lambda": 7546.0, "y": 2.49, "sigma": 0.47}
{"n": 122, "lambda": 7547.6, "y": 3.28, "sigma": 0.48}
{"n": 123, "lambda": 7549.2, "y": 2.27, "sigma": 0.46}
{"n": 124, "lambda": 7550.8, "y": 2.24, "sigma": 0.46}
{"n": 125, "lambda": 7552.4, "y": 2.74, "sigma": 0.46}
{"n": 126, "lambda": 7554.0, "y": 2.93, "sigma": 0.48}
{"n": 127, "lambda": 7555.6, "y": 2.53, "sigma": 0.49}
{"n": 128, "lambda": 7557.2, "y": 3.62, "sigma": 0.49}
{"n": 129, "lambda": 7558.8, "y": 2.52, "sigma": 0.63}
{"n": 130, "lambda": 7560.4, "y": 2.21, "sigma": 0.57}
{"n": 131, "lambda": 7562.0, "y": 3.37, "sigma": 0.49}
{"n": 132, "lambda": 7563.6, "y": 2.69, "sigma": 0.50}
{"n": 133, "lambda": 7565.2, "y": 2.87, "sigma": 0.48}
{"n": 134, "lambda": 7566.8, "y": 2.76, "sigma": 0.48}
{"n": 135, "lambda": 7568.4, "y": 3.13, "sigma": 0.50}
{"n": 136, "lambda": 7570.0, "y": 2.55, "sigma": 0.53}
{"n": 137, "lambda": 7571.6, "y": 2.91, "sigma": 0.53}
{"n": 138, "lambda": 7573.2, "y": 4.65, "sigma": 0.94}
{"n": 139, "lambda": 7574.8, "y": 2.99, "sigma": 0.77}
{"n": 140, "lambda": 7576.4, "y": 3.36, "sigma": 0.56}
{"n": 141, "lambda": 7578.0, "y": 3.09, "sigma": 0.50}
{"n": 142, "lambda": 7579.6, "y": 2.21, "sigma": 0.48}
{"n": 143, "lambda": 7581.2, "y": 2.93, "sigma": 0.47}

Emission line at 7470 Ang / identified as H-alpha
